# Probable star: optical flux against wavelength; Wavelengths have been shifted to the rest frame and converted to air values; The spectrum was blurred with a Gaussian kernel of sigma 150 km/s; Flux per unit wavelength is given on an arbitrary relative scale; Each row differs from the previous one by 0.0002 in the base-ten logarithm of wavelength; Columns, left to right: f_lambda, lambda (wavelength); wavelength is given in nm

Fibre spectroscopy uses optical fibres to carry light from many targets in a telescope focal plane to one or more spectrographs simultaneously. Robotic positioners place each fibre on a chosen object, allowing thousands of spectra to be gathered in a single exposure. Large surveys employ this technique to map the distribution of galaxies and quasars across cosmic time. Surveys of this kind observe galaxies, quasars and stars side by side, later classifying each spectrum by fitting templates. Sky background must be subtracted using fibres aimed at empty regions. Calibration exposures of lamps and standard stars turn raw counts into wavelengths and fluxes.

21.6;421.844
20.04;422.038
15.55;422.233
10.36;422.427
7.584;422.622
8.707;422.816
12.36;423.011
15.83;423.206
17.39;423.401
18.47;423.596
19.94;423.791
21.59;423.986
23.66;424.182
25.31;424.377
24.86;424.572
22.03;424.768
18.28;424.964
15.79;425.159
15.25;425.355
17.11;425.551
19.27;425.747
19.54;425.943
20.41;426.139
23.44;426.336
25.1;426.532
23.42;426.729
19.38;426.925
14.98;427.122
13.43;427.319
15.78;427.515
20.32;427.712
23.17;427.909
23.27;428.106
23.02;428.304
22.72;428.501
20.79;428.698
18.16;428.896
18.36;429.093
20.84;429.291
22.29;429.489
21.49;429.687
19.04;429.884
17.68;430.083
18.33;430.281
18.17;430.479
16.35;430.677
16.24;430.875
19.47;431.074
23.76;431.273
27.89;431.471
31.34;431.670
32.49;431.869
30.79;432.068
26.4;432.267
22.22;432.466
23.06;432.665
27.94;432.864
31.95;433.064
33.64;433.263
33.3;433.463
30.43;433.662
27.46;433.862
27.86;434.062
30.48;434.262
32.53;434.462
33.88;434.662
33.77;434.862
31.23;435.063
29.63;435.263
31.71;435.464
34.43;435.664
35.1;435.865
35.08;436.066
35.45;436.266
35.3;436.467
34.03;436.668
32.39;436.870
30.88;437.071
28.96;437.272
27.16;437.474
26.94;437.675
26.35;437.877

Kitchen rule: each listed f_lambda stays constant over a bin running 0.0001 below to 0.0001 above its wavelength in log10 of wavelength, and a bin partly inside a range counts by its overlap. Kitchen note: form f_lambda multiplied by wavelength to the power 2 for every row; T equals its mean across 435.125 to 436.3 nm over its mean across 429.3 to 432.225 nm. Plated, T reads 1.51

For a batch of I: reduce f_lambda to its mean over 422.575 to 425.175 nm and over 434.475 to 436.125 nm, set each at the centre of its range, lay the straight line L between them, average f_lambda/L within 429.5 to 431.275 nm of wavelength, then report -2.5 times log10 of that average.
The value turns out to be 0.38 mag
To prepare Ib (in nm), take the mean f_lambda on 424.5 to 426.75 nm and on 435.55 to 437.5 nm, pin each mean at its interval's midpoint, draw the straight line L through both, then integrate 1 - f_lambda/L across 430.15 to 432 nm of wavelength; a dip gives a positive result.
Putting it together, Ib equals 0.280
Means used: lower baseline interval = 20.2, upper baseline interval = 33.1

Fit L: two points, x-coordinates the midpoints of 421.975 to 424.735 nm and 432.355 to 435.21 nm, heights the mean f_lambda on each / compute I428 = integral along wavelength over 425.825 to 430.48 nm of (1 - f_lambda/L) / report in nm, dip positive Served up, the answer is 0.57 nm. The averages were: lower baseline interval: 17.3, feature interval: 20.2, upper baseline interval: 30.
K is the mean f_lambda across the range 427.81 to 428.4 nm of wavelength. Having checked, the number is 23.1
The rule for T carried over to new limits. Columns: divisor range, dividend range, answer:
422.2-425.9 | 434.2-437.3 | 2.00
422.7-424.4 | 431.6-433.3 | 1.69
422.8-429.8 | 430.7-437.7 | 1.56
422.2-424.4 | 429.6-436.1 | 1.78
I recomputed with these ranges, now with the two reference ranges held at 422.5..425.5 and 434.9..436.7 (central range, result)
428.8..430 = 0.241 mag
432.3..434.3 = 0.056 mag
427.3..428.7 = 0.122 mag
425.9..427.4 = 0.061 mag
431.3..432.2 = -0.067 mag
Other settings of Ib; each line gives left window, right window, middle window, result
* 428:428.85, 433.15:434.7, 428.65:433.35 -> 0.57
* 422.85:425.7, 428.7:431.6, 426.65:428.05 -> 0.06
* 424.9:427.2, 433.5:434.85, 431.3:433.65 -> -0.05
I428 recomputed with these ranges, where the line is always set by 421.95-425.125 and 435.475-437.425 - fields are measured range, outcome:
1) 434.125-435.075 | -0.039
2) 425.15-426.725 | 0.049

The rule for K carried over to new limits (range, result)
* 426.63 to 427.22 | 19.3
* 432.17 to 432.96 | 24.9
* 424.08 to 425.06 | 22.8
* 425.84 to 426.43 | 21.1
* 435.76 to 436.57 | 35.2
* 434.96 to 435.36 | 30.4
